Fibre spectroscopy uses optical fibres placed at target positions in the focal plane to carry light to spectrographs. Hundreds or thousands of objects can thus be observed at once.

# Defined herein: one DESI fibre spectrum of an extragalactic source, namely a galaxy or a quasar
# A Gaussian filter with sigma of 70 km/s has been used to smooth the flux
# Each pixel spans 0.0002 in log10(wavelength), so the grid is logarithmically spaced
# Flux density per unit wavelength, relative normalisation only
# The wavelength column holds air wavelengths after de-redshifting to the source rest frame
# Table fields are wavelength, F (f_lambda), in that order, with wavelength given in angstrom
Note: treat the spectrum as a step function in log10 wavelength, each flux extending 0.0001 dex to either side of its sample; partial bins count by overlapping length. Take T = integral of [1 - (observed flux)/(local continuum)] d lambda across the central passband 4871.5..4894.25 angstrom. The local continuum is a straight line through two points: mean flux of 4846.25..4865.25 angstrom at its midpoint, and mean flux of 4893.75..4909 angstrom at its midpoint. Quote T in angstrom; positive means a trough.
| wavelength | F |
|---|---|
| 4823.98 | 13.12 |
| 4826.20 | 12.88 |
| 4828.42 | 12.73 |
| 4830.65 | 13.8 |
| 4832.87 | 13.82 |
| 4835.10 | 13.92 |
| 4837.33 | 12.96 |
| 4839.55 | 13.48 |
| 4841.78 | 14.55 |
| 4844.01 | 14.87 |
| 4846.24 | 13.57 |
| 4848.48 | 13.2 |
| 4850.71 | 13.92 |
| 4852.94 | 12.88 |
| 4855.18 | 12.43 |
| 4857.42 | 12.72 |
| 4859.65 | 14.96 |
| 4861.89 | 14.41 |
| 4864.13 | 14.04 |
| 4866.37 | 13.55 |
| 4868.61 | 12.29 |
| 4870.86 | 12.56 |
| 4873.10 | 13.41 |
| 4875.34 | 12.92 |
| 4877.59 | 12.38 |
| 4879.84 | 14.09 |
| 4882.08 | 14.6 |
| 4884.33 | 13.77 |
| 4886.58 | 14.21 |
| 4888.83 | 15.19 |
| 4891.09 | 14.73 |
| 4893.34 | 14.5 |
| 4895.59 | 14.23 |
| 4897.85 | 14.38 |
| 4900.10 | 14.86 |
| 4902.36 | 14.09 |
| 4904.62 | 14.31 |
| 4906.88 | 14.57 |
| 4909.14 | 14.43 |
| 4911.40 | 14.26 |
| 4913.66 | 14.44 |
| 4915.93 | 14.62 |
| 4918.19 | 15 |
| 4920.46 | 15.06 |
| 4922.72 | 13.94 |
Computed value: 0.2 angstrom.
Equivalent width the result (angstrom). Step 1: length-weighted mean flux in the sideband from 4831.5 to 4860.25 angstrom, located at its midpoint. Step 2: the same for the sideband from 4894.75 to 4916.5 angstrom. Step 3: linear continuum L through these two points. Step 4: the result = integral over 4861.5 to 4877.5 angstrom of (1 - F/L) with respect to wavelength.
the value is 0.8 angstrom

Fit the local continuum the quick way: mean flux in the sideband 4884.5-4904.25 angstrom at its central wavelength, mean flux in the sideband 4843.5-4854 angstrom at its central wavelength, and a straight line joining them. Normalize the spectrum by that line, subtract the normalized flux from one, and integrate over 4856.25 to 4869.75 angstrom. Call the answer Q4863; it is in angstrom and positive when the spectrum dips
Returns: 0.2 angstrom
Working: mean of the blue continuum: 13.6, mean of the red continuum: 14.5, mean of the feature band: 13.7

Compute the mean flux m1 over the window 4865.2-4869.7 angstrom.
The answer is 12.9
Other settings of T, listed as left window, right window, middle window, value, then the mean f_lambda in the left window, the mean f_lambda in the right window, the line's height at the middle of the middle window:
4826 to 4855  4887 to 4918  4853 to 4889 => 1.3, 13.6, 14.5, 14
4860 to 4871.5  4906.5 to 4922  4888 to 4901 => -0.4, 13.5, 14.6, 14.2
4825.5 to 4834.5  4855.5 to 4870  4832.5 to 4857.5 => -0.2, 13.4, 13.6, 13.5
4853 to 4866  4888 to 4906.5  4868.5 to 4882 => 0.9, 13.6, 14.5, 14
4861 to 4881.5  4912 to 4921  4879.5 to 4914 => -0.8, 13.3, 14.7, 14.1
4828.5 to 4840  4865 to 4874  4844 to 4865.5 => -0.7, 13.5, 13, 13.2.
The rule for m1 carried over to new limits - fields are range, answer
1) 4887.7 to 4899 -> 14.6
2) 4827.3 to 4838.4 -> 13.4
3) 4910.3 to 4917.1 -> 14.4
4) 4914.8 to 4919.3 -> 14.8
